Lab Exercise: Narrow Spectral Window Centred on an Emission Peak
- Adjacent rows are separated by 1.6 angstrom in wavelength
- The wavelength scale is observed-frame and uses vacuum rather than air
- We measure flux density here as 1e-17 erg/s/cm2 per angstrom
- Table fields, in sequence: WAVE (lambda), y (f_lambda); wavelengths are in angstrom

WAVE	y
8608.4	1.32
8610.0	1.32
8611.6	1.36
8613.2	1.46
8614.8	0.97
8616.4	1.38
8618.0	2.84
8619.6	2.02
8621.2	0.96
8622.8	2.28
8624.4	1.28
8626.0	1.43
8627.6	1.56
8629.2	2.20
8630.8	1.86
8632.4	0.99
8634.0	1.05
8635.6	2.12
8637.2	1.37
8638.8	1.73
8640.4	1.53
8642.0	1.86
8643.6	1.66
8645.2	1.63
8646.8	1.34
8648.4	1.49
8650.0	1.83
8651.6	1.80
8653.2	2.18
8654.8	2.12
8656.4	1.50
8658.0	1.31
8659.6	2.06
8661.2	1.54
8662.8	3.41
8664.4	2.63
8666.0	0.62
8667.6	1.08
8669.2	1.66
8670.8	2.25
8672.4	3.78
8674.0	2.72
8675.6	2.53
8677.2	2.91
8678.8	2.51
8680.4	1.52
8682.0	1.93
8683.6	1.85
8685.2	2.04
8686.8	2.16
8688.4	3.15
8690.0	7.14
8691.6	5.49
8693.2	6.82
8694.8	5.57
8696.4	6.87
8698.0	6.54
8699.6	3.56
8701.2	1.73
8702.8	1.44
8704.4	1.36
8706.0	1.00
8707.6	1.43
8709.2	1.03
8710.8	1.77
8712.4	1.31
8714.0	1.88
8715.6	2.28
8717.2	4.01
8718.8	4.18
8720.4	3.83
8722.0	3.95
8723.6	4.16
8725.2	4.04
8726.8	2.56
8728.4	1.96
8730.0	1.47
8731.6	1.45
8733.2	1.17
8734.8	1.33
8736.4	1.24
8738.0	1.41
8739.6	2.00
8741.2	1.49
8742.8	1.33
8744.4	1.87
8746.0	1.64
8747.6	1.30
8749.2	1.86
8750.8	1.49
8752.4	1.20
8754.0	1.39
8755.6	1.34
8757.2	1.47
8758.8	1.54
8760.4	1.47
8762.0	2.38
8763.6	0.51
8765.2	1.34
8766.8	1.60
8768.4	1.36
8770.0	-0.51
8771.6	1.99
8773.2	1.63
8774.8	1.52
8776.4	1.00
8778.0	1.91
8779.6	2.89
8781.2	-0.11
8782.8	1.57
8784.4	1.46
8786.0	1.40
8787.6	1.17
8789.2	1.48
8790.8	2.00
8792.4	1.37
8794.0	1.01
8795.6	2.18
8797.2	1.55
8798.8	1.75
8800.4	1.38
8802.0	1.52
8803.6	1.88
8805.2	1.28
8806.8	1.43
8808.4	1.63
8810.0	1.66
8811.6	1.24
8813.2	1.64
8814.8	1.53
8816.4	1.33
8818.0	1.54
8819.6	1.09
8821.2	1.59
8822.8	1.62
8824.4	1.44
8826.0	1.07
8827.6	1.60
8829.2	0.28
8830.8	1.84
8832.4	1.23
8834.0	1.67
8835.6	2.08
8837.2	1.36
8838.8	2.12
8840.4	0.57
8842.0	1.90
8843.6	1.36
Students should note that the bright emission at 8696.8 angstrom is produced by Halpha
